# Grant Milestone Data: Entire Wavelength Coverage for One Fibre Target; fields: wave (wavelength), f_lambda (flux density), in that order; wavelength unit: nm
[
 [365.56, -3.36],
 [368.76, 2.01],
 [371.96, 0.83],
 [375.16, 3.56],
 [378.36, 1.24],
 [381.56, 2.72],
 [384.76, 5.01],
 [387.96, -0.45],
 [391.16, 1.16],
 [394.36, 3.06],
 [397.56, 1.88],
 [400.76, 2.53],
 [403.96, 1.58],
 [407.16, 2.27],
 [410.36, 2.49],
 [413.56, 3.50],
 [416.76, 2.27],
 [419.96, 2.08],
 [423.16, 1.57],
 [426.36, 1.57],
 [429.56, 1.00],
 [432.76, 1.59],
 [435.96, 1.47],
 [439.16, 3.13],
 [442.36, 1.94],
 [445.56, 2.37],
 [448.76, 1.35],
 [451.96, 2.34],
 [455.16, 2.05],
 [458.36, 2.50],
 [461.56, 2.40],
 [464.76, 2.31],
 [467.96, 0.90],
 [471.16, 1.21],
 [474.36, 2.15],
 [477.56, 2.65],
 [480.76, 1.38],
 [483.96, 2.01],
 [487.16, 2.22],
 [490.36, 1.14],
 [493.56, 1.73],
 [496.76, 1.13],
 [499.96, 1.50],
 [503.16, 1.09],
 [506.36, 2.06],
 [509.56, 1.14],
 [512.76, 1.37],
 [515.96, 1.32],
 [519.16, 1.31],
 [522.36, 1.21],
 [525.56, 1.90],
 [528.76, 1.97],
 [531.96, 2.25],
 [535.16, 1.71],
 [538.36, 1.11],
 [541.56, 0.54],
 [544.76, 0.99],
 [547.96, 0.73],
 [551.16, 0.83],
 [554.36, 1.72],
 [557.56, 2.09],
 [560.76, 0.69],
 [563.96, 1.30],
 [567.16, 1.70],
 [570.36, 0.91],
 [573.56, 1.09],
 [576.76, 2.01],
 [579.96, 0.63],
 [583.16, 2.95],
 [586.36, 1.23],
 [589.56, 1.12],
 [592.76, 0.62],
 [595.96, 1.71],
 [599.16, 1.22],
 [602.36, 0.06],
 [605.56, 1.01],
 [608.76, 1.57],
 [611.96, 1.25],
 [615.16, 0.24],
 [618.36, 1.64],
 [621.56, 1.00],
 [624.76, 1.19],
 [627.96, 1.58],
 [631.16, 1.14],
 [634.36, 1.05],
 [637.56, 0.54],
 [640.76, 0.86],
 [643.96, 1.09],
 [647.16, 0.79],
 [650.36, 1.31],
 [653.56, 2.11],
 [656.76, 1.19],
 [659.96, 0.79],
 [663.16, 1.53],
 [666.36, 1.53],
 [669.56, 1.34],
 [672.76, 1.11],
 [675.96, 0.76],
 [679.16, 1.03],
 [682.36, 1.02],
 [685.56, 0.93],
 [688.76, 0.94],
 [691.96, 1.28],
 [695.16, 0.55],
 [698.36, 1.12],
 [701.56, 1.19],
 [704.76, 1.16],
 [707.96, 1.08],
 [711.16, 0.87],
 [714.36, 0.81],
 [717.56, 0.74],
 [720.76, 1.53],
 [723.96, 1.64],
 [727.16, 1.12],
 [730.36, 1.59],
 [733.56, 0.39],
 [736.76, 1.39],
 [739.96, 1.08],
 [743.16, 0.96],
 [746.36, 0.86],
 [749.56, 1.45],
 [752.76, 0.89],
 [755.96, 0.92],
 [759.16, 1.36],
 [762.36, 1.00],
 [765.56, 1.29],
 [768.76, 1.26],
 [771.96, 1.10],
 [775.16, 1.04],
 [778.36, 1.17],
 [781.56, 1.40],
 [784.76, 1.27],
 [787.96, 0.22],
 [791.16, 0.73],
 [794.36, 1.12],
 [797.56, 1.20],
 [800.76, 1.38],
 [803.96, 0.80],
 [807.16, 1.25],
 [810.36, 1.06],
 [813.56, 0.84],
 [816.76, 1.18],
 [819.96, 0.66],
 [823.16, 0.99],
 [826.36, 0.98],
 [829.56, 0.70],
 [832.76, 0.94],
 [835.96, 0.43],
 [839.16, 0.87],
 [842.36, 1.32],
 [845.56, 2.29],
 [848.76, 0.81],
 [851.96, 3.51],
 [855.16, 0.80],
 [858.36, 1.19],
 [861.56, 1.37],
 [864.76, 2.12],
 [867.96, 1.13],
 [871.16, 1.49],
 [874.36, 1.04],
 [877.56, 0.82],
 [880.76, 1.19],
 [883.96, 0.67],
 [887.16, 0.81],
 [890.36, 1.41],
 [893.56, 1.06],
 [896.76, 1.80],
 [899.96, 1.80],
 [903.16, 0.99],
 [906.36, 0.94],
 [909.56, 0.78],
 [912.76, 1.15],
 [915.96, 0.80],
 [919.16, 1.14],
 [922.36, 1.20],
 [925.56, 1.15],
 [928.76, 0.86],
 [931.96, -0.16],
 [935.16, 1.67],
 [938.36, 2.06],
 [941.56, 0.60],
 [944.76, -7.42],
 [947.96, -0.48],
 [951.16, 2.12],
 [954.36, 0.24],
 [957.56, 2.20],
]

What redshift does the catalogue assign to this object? 1.28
